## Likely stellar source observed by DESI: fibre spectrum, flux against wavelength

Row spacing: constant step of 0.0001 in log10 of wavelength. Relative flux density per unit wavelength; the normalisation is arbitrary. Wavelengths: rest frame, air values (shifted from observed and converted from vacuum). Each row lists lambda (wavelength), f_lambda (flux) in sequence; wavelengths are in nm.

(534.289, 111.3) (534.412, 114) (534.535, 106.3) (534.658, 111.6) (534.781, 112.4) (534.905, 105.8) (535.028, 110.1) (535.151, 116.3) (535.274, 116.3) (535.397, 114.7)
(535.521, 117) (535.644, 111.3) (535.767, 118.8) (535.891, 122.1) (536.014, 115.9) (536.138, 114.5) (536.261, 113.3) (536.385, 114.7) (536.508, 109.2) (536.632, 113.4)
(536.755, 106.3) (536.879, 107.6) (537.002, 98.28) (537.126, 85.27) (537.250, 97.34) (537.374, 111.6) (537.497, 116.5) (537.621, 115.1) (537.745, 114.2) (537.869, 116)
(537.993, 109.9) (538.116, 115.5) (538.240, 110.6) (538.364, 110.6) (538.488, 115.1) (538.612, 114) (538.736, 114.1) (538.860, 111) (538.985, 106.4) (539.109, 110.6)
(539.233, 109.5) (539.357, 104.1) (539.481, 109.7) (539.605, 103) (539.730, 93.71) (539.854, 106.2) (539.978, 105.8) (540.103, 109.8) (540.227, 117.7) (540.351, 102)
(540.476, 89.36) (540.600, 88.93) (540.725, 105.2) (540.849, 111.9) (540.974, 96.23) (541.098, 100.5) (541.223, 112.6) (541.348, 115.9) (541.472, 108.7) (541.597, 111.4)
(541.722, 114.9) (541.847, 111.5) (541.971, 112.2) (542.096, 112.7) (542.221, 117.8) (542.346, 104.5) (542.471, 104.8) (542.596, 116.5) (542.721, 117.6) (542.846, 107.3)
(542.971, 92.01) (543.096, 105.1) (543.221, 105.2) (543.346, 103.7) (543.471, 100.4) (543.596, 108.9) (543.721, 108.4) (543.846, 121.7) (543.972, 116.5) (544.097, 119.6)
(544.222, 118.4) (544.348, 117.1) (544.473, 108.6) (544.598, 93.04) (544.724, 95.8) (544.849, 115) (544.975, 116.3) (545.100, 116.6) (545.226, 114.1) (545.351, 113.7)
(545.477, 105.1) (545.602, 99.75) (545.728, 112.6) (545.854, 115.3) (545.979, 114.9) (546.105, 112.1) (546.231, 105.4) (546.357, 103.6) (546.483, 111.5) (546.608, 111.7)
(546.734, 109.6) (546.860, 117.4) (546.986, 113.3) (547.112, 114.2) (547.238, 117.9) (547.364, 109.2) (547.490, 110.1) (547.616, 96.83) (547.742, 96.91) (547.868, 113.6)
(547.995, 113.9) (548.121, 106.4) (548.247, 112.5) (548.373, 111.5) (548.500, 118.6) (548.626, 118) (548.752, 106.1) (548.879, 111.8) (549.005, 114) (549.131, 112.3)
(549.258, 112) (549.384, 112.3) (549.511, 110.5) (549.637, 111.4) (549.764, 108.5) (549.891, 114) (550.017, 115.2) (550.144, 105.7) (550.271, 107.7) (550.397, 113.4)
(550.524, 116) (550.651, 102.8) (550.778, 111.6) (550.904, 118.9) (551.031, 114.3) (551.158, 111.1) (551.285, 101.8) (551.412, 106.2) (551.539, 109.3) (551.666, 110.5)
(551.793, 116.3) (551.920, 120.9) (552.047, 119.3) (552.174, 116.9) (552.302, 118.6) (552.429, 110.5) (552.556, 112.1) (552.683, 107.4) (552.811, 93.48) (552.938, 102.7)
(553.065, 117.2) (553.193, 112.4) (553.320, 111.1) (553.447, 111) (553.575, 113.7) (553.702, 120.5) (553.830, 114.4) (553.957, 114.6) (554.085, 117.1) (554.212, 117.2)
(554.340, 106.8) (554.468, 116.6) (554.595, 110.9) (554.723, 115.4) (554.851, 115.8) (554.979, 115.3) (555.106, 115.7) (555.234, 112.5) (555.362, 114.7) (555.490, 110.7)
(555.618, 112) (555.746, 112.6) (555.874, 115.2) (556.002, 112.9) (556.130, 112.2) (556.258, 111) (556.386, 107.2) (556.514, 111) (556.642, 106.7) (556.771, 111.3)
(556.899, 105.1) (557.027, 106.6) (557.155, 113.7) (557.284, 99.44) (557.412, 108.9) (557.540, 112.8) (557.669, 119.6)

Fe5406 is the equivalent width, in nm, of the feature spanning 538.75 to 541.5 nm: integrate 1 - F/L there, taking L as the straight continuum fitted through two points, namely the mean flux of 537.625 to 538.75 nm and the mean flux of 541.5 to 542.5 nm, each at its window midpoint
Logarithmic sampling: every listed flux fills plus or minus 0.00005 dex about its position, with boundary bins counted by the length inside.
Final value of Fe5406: 0.17 nm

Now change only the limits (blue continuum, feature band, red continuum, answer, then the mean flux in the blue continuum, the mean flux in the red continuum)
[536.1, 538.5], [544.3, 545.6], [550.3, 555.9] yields 0.02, 110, 113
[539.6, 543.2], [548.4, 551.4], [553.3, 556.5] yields -0.02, 107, 113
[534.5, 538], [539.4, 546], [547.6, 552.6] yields 0.18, 111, 112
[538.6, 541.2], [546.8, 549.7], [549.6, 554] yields -0.04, 105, 112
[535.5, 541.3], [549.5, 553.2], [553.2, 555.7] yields 0.06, 109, 114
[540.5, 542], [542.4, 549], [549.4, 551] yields -0.06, 107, 111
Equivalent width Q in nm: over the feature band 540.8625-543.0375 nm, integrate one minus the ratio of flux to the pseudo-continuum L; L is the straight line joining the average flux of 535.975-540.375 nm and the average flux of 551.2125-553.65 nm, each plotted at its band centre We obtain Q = 0.01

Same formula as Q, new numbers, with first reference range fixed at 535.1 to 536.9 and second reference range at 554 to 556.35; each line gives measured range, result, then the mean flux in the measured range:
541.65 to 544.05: 0.09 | 110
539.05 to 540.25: 0.08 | 107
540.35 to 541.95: 0.12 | 106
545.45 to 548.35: 0.10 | 110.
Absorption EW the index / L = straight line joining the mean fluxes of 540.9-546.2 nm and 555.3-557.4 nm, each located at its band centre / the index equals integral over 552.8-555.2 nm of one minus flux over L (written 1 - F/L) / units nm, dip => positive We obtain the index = -0.07 nm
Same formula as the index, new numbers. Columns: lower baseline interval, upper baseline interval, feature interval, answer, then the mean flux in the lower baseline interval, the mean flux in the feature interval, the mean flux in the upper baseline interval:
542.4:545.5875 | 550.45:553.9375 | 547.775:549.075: -0.017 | 110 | 112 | 112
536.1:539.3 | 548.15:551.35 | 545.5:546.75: 0.018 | 110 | 110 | 112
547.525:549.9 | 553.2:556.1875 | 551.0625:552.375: -0.011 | 110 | 113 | 114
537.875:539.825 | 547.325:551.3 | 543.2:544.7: 0.002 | 109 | 110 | 111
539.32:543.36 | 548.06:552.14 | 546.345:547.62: -0.015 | 107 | 111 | 112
